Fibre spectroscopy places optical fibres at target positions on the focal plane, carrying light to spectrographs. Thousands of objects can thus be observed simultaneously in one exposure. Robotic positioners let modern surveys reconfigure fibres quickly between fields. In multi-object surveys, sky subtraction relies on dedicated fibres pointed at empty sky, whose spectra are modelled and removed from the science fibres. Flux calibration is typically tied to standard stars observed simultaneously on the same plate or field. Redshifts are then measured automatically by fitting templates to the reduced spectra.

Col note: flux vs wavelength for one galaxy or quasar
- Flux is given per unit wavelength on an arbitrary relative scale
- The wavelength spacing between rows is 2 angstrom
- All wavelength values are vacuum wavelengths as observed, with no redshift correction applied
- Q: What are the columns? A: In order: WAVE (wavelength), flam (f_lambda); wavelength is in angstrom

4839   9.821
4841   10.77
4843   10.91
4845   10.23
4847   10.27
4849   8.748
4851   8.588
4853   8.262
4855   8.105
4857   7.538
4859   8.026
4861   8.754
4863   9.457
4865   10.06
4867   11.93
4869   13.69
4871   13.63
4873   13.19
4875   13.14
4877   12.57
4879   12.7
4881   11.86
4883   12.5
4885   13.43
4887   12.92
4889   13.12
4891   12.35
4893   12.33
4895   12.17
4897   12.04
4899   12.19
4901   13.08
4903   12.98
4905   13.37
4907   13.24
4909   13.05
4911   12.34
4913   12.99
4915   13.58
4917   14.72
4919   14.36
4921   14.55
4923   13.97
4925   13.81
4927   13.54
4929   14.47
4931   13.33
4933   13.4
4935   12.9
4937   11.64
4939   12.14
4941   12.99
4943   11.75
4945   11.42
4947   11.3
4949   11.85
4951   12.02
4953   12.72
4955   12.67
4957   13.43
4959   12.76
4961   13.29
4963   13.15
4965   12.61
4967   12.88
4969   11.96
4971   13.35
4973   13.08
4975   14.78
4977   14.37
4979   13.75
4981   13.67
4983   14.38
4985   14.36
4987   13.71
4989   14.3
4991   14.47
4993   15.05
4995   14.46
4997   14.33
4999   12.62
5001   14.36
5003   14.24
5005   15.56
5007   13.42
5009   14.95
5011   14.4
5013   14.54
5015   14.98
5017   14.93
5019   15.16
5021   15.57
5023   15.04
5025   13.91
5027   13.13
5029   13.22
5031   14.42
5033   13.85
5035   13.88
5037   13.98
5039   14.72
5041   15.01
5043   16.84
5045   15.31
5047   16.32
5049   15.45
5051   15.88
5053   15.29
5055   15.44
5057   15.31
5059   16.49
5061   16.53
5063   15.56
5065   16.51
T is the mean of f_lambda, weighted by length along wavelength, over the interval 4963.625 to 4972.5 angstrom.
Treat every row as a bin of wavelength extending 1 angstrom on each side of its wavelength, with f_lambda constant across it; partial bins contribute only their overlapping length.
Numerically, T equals 12.7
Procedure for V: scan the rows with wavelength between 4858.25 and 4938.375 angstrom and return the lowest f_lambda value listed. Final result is 8.026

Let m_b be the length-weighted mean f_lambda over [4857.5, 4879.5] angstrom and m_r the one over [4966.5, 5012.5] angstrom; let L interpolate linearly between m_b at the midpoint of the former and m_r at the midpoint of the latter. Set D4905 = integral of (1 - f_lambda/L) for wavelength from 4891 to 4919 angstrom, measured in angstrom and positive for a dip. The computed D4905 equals -1.67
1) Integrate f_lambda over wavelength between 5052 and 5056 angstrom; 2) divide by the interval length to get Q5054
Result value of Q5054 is 15.4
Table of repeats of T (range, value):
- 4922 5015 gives 13.5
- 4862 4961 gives 12.8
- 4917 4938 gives 13.7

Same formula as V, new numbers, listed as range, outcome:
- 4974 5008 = 12.62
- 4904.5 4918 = 12.34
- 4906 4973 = 11.3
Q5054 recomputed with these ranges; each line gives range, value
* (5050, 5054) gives 15.6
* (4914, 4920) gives 14.2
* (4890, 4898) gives 12.2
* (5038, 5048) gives 15.6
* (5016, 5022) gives 15.2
